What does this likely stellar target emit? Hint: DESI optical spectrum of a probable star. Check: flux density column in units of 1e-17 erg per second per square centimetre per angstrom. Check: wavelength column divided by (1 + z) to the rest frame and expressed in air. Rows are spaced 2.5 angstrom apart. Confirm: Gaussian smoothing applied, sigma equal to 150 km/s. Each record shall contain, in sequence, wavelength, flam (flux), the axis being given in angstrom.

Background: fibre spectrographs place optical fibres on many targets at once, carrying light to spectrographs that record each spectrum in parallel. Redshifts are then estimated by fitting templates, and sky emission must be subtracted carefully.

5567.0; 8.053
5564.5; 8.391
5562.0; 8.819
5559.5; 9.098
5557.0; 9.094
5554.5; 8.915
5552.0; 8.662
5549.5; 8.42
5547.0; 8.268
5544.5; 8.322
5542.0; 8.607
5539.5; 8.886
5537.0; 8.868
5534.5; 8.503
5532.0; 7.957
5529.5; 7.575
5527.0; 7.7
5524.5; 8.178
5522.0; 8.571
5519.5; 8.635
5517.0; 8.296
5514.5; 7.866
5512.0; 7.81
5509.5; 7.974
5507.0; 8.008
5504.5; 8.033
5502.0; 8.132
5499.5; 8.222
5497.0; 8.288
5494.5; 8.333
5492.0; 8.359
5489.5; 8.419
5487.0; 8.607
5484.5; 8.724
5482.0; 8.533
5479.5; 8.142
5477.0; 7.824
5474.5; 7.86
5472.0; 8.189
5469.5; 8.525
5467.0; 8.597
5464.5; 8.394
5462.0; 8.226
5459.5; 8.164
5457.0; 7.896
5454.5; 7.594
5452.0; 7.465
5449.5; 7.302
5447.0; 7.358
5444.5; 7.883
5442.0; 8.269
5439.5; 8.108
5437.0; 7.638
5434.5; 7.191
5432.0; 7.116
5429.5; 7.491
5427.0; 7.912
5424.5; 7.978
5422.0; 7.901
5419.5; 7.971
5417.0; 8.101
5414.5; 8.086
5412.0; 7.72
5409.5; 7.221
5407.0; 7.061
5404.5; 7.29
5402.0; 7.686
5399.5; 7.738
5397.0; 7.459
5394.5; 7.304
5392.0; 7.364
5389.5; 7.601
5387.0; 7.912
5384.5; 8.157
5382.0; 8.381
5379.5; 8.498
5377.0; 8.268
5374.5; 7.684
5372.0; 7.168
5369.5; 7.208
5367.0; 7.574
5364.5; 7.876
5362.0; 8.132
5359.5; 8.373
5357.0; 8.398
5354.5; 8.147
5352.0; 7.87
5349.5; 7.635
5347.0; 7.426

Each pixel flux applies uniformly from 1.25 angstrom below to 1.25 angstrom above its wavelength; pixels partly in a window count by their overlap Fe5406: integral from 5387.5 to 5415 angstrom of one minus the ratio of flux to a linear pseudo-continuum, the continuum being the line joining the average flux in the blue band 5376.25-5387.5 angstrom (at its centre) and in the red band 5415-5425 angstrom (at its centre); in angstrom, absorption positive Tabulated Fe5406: 2.1 angstrom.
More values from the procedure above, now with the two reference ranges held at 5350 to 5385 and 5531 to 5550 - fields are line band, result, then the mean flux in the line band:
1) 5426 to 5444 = 1.08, 7.68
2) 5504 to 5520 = 0.64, 8.07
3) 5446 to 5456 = 0.95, 7.44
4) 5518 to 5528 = 0.18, 8.29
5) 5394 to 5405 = 0.74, 7.52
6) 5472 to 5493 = 0.04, 8.3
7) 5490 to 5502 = 0.09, 8.29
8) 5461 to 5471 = -0.21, 8.43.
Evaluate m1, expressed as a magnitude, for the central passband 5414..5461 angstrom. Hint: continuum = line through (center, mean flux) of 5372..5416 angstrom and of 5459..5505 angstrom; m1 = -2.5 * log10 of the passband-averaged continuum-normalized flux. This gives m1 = 0.03 mag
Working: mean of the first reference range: 7.72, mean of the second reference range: 8.3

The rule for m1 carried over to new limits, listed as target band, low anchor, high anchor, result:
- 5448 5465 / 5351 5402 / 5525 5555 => 0.04 mag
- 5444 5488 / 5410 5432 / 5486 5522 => 0.00 mag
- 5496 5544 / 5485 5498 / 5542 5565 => 0.04 mag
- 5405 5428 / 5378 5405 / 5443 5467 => 0.01 mag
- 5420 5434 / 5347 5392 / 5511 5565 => 0.06 mag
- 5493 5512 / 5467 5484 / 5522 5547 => 0.02 mag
